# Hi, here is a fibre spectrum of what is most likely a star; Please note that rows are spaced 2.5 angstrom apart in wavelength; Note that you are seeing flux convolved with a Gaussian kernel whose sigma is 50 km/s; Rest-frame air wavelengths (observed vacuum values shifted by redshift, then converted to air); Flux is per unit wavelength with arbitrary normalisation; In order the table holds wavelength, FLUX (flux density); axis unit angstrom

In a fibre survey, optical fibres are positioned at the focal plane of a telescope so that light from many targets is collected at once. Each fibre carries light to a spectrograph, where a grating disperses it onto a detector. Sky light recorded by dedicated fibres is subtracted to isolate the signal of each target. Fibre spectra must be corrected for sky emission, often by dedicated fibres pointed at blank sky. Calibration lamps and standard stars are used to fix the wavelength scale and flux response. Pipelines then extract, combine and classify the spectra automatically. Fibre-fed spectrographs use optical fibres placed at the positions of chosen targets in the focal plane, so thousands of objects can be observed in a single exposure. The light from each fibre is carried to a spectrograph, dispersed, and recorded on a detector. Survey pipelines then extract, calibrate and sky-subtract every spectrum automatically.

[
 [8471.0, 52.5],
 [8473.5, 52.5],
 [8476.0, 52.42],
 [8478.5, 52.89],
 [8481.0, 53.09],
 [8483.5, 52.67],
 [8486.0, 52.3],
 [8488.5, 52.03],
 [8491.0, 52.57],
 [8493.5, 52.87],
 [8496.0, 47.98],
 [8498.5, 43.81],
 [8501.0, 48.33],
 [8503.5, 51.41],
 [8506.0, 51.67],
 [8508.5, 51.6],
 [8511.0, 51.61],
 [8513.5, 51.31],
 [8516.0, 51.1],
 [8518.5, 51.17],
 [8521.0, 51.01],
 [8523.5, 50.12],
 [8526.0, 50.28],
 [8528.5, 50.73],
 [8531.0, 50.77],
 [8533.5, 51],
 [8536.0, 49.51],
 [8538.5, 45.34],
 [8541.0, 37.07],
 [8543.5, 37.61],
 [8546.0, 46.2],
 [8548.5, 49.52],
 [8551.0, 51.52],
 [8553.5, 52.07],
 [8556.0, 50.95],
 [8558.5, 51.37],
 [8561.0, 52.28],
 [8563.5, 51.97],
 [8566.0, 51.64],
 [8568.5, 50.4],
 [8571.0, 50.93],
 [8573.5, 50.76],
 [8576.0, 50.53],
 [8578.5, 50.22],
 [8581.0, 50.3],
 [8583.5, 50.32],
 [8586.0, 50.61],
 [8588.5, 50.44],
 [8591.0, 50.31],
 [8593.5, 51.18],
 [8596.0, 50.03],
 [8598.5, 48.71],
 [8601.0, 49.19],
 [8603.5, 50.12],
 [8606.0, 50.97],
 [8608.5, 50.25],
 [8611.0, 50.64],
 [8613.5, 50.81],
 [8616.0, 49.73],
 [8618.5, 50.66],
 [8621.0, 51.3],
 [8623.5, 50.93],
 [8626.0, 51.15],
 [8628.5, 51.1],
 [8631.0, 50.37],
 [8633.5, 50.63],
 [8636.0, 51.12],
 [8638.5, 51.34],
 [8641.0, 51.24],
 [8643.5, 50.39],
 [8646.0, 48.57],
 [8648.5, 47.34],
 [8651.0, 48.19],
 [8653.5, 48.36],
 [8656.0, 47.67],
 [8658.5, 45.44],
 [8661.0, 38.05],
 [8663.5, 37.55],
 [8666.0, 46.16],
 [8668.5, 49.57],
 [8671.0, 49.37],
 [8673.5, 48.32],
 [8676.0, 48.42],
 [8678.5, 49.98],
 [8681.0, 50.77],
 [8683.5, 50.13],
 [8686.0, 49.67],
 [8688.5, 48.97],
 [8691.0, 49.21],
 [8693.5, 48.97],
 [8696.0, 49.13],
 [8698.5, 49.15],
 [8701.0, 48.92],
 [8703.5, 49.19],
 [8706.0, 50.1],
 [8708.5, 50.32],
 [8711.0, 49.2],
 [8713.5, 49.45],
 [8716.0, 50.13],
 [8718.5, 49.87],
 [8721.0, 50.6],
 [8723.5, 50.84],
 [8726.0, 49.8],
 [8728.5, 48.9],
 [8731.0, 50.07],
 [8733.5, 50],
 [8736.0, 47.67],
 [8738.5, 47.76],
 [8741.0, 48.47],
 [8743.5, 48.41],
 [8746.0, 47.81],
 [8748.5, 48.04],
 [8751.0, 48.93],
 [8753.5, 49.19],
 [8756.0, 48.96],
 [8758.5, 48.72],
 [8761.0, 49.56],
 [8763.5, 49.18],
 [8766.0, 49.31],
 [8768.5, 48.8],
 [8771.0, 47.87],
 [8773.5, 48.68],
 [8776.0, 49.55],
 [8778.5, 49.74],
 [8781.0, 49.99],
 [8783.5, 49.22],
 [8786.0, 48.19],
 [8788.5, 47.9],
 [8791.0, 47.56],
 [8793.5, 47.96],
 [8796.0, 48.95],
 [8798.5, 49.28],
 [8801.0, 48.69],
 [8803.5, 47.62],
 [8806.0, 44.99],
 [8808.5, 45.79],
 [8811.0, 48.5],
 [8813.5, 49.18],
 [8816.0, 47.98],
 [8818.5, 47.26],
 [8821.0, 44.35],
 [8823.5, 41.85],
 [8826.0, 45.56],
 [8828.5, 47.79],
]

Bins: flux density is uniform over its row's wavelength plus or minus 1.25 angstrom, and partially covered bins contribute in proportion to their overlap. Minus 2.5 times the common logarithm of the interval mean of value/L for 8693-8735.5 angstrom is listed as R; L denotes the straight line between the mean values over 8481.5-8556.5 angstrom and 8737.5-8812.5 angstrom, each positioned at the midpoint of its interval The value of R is -0.02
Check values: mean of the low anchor 49.6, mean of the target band 49.7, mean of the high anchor 48.5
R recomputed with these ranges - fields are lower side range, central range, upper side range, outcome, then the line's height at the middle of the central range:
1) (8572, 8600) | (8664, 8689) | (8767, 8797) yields 0.02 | 49.6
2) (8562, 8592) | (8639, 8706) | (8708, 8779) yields 0.04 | 49.8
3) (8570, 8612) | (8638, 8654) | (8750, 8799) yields 0.01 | 49.9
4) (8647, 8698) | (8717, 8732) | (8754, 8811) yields -0.04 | 48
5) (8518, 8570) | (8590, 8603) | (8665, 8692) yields -0.02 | 49.2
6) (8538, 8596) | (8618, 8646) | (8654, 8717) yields -0.05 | 48.7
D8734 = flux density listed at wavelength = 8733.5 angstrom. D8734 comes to 50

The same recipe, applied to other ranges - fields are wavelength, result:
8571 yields 50.93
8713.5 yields 49.45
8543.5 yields 37.61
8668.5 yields 49.57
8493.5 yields 52.87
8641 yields 51.24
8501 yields 48.33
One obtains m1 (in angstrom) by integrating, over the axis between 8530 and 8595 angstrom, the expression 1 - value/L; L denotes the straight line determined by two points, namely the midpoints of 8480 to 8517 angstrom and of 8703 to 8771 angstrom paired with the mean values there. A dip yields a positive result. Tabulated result 1.4 angstrom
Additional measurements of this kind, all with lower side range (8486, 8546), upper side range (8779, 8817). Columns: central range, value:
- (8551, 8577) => -1.2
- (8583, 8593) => -0.3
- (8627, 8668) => 0.8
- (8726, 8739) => -0.2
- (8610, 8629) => -0.8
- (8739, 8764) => -0.2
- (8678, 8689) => -0.3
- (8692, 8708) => -0.3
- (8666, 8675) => 0.0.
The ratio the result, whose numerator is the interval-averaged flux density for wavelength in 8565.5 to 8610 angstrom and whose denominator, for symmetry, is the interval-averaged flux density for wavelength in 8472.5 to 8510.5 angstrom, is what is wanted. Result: 1.0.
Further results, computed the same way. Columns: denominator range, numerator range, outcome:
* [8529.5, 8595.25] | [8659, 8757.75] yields 0.98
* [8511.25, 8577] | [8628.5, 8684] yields 0.97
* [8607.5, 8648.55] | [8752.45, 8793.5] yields 0.97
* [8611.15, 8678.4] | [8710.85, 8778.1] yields 1.01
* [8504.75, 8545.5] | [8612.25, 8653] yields 1.03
